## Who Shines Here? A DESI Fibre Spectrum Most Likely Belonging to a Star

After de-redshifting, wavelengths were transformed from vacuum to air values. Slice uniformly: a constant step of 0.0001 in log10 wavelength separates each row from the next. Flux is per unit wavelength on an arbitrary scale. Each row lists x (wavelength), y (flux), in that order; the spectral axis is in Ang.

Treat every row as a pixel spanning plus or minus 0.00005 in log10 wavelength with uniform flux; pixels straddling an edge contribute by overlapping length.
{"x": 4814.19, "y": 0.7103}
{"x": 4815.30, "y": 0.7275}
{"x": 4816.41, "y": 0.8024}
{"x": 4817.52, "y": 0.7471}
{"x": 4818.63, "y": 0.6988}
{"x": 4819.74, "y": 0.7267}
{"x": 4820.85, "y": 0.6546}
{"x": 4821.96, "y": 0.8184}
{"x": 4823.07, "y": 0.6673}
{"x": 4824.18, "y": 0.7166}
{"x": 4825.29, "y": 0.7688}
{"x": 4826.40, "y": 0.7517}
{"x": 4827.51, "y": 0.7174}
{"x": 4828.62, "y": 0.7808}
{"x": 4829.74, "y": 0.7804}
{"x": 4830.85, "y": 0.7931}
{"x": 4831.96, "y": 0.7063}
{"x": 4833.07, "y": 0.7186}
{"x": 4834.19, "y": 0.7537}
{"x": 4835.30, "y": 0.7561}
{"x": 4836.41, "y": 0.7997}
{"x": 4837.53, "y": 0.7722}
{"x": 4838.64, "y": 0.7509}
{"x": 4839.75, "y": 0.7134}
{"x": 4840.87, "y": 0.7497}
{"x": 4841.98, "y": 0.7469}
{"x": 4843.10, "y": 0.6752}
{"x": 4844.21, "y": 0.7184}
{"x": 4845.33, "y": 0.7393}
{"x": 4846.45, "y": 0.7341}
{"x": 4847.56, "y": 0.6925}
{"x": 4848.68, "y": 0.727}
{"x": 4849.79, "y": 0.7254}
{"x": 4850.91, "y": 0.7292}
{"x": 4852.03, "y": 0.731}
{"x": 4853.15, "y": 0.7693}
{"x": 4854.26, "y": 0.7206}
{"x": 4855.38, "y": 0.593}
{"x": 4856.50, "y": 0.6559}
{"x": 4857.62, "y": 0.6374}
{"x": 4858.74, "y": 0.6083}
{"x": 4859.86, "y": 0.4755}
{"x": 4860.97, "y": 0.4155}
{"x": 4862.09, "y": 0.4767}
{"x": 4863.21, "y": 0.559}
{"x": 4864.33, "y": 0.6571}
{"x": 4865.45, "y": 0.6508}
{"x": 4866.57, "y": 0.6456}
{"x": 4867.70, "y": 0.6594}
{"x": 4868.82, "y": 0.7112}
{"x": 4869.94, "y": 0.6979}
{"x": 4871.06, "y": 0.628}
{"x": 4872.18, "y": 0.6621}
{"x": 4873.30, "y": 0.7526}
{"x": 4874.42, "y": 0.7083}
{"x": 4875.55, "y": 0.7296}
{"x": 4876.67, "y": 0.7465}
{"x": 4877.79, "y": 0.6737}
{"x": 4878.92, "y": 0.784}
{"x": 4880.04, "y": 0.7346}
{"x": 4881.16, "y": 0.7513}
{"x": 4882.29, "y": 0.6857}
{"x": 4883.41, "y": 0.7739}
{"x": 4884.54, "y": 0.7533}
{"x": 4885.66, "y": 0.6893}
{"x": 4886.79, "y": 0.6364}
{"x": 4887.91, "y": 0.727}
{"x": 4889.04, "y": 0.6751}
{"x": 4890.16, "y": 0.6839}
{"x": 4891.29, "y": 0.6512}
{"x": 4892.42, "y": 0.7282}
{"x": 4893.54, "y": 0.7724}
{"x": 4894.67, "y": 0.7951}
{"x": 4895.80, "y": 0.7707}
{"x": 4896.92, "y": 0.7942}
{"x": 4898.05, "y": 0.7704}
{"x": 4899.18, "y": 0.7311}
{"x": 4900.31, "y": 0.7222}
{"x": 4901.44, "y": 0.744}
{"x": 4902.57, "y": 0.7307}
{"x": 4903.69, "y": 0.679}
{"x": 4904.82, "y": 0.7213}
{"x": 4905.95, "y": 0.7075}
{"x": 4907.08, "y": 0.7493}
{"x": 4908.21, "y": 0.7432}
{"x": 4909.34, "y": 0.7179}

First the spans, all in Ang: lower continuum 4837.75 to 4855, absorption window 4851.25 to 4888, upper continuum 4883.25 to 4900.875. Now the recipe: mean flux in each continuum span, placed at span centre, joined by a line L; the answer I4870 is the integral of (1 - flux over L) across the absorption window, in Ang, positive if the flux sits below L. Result 3.0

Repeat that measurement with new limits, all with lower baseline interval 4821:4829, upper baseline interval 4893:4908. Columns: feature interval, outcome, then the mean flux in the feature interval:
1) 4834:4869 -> 3.0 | 0.678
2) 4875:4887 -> 0.3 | 0.726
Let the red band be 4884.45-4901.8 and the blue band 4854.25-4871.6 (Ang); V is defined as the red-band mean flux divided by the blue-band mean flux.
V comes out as 1.19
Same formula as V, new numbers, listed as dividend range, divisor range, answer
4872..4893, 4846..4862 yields 1.09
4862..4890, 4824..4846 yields 0.93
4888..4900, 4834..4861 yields 1.05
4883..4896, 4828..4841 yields 0.95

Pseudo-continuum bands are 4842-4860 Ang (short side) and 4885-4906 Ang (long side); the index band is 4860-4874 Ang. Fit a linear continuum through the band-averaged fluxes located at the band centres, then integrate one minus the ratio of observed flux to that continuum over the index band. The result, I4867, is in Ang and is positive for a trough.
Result 1.58 Ang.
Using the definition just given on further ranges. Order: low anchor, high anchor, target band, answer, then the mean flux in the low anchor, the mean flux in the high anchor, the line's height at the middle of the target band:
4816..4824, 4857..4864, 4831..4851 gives -3.4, 0.729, 0.534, 0.628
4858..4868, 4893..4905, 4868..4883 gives -1.9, 0.571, 0.749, 0.633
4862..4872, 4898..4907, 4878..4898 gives -1.2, 0.64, 0.725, 0.69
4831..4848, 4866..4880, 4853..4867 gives 2.3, 0.737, 0.701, 0.715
